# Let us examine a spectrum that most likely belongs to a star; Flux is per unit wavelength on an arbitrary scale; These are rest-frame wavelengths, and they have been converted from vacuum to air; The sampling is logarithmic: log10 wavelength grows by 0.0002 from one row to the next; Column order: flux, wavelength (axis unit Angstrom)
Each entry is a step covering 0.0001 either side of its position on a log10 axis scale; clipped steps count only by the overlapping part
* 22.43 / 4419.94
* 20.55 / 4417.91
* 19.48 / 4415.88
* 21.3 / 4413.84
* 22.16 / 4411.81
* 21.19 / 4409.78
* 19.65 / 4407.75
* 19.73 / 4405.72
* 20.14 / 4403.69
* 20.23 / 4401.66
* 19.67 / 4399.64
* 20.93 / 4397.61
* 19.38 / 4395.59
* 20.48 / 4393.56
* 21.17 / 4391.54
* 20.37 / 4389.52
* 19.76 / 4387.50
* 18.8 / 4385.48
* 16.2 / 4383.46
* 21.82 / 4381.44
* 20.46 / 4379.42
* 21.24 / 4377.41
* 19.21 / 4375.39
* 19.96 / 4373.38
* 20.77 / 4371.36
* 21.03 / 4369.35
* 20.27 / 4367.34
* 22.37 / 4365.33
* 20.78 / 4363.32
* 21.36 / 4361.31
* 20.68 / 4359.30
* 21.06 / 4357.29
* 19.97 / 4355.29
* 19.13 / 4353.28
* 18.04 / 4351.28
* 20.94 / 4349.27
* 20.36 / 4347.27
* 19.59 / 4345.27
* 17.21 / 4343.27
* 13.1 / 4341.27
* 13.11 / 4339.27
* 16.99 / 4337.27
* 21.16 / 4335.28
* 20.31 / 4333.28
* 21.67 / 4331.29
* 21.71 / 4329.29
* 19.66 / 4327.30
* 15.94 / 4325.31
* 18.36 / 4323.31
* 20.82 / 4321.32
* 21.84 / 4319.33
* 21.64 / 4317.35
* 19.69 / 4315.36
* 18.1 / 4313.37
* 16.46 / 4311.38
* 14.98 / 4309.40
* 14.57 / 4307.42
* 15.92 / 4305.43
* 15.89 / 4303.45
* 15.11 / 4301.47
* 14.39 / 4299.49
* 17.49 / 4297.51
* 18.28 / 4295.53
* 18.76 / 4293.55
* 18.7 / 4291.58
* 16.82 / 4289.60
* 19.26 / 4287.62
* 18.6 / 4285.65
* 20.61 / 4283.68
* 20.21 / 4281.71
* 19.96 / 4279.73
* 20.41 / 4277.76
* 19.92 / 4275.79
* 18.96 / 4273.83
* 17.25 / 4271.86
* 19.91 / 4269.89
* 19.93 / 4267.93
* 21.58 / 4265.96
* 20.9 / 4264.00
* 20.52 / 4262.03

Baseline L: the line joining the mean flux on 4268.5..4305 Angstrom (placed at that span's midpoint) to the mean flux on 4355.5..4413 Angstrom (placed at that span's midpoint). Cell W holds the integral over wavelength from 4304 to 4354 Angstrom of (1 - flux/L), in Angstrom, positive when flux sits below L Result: 2.1 Angstrom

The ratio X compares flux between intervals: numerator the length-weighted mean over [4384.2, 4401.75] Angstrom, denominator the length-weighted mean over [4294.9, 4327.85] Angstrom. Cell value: 1.14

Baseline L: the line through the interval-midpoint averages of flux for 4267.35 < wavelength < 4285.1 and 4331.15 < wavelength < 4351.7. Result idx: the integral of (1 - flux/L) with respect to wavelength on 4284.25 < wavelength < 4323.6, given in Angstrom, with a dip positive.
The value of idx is 2.6 Angstrom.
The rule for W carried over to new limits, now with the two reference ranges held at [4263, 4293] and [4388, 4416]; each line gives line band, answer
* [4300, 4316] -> 2.9 Angstrom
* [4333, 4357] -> 2.0 Angstrom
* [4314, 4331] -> -0.1 Angstrom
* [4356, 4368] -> -0.6 Angstrom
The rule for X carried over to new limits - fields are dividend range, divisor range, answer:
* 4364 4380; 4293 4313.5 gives 1.27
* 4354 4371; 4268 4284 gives 1.06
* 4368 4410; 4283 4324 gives 1.12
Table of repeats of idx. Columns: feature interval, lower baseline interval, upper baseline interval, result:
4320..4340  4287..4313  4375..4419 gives -1.53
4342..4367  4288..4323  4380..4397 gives -1.49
